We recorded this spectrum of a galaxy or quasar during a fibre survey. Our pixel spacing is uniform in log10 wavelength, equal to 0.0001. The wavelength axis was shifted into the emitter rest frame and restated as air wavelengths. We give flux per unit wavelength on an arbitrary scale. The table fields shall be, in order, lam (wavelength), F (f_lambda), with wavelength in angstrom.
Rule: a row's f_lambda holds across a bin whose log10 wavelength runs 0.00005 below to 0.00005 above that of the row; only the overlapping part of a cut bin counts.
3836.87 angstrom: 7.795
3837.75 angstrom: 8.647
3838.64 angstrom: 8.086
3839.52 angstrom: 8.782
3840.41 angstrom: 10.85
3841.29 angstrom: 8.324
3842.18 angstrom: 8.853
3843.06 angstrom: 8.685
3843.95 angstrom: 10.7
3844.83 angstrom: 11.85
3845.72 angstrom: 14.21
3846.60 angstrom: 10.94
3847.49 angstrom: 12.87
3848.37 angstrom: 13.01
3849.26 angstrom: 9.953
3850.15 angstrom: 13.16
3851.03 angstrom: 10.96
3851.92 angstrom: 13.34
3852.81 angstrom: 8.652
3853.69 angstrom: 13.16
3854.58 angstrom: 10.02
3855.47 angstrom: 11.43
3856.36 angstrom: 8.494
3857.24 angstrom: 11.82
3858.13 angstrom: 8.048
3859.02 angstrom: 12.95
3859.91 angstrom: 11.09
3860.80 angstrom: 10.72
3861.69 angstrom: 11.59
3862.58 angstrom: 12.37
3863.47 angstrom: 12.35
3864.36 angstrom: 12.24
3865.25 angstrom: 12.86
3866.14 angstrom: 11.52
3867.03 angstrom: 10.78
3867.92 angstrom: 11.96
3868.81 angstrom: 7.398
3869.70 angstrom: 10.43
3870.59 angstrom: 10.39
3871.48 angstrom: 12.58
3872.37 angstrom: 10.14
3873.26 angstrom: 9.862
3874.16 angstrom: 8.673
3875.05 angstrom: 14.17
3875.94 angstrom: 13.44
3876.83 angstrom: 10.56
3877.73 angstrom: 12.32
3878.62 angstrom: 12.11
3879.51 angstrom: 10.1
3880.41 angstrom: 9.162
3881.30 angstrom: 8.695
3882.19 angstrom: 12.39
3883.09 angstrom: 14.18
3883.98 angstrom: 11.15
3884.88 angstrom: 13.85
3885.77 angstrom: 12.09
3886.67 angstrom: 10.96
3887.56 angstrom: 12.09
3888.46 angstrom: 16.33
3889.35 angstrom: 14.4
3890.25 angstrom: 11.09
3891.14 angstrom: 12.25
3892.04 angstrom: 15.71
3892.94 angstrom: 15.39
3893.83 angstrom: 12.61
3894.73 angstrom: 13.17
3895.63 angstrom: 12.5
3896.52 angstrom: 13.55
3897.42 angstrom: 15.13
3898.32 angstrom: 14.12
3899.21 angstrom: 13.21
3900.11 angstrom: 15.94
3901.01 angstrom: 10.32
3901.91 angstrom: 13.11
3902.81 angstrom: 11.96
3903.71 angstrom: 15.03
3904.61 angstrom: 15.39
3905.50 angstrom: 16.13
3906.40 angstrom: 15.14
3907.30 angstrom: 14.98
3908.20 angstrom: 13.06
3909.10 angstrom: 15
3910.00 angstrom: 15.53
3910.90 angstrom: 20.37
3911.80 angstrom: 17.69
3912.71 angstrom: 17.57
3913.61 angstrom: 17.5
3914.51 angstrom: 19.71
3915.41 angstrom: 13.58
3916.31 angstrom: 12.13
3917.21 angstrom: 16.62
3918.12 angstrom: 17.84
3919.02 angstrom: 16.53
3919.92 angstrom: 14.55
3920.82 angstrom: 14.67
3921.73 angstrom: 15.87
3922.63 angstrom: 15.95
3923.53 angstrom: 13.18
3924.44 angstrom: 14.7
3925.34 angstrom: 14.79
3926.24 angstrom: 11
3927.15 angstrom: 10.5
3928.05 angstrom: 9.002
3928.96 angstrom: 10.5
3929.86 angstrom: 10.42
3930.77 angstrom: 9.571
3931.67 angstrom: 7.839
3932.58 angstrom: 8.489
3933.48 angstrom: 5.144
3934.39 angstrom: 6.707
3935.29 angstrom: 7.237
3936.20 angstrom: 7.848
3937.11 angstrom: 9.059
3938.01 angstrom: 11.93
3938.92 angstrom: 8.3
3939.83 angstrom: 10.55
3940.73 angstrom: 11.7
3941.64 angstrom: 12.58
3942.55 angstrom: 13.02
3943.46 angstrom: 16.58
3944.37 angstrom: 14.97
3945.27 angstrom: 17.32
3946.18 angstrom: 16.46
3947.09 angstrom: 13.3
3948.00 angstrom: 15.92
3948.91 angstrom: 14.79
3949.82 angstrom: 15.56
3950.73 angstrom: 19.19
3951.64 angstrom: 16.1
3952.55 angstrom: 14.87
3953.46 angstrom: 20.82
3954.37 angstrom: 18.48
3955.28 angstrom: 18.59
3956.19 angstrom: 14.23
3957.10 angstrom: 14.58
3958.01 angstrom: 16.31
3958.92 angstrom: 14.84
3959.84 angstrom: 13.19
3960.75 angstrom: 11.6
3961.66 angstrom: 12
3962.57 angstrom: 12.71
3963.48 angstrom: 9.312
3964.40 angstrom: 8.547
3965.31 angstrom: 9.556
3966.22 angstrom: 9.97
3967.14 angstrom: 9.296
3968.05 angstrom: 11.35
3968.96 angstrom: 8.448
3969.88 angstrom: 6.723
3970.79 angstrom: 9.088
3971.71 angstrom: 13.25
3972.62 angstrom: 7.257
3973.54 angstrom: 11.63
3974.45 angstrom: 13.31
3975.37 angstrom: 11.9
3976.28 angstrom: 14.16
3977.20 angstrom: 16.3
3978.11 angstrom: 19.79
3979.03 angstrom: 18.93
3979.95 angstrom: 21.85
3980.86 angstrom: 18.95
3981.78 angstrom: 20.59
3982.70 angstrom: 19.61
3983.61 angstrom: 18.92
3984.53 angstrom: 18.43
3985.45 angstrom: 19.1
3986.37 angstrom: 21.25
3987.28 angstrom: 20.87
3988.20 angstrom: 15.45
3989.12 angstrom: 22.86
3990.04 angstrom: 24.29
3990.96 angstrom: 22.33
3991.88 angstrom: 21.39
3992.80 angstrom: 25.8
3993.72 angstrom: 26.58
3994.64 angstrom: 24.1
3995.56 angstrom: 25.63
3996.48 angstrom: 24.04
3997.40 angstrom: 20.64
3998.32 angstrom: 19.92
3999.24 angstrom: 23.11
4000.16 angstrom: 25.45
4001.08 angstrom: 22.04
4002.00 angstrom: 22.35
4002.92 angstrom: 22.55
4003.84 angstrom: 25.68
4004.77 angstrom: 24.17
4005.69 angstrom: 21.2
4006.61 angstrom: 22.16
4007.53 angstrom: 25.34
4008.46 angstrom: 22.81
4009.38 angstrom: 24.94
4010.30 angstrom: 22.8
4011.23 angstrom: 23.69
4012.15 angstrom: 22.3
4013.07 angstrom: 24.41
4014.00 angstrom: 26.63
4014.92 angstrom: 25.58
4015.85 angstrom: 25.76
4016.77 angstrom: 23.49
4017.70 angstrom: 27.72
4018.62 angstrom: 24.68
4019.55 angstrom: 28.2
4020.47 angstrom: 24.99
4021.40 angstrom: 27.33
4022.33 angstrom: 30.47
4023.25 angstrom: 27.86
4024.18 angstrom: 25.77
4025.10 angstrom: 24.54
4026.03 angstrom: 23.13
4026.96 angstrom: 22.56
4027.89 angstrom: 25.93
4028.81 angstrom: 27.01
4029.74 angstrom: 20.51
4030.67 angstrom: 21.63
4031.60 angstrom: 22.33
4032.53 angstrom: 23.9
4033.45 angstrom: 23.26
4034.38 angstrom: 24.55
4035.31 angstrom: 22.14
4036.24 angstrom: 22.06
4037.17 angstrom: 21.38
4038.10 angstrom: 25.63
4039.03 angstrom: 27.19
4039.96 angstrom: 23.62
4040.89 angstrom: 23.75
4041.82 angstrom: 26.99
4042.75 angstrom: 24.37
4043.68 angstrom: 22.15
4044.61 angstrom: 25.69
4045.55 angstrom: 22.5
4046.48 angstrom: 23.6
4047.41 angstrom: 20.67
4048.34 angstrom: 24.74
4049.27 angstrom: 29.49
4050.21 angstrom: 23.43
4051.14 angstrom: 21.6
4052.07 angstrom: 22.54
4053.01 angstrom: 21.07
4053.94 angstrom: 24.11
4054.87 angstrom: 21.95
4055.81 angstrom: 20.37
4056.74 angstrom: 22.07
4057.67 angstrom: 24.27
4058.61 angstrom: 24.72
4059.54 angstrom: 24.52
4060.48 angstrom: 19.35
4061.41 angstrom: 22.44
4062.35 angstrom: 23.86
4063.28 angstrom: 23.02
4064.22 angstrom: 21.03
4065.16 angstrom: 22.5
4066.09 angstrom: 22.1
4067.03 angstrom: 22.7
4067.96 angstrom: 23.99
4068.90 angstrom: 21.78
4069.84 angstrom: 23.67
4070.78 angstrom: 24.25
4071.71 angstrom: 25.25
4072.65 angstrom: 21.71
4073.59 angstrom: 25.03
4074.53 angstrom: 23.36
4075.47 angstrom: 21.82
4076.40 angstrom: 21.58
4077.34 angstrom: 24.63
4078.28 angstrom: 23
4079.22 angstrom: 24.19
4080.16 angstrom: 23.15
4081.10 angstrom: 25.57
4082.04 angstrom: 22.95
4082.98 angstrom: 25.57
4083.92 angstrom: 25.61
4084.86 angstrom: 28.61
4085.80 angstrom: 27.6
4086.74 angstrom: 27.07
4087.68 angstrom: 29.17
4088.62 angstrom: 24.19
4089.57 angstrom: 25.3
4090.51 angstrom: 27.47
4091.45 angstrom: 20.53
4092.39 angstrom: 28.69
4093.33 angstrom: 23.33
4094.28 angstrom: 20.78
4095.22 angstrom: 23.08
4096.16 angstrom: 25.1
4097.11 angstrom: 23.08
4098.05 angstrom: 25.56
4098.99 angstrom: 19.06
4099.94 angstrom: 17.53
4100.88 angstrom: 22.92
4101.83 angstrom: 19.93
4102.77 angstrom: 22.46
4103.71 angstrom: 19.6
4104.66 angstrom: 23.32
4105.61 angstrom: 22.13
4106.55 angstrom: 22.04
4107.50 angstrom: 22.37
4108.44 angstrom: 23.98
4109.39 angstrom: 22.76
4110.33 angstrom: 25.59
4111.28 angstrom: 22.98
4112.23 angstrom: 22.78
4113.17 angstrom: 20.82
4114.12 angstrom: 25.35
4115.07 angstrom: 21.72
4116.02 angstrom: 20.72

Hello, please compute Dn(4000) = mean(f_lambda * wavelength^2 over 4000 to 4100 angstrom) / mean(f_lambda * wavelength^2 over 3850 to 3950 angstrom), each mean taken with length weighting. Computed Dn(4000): 2.04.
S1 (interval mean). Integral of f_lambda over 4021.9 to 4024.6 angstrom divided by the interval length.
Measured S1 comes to 28.1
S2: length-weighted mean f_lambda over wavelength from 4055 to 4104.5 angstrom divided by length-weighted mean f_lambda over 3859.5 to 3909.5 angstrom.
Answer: 1.88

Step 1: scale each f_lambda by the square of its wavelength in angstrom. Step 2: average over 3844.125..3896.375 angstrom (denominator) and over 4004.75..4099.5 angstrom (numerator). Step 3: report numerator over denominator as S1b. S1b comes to 2.24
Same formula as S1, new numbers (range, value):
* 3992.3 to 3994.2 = 26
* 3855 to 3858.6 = 9.97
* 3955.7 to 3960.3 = 14.7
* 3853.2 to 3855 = 11.6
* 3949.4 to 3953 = 16.4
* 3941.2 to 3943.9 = 14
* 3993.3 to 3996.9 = 25.1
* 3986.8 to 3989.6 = 19.8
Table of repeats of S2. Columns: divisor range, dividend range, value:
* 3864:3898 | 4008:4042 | 2.04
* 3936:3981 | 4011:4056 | 1.79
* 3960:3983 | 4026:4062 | 1.80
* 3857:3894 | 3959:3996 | 1.37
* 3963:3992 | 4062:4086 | 1.54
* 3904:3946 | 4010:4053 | 1.84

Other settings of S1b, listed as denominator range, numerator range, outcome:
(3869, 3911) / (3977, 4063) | 1.93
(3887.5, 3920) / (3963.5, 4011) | 1.32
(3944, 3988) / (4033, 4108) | 1.66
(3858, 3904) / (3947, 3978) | 1.13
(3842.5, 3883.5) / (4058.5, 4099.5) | 2.37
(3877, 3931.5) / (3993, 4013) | 1.80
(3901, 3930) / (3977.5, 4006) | 1.55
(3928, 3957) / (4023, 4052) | 1.96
